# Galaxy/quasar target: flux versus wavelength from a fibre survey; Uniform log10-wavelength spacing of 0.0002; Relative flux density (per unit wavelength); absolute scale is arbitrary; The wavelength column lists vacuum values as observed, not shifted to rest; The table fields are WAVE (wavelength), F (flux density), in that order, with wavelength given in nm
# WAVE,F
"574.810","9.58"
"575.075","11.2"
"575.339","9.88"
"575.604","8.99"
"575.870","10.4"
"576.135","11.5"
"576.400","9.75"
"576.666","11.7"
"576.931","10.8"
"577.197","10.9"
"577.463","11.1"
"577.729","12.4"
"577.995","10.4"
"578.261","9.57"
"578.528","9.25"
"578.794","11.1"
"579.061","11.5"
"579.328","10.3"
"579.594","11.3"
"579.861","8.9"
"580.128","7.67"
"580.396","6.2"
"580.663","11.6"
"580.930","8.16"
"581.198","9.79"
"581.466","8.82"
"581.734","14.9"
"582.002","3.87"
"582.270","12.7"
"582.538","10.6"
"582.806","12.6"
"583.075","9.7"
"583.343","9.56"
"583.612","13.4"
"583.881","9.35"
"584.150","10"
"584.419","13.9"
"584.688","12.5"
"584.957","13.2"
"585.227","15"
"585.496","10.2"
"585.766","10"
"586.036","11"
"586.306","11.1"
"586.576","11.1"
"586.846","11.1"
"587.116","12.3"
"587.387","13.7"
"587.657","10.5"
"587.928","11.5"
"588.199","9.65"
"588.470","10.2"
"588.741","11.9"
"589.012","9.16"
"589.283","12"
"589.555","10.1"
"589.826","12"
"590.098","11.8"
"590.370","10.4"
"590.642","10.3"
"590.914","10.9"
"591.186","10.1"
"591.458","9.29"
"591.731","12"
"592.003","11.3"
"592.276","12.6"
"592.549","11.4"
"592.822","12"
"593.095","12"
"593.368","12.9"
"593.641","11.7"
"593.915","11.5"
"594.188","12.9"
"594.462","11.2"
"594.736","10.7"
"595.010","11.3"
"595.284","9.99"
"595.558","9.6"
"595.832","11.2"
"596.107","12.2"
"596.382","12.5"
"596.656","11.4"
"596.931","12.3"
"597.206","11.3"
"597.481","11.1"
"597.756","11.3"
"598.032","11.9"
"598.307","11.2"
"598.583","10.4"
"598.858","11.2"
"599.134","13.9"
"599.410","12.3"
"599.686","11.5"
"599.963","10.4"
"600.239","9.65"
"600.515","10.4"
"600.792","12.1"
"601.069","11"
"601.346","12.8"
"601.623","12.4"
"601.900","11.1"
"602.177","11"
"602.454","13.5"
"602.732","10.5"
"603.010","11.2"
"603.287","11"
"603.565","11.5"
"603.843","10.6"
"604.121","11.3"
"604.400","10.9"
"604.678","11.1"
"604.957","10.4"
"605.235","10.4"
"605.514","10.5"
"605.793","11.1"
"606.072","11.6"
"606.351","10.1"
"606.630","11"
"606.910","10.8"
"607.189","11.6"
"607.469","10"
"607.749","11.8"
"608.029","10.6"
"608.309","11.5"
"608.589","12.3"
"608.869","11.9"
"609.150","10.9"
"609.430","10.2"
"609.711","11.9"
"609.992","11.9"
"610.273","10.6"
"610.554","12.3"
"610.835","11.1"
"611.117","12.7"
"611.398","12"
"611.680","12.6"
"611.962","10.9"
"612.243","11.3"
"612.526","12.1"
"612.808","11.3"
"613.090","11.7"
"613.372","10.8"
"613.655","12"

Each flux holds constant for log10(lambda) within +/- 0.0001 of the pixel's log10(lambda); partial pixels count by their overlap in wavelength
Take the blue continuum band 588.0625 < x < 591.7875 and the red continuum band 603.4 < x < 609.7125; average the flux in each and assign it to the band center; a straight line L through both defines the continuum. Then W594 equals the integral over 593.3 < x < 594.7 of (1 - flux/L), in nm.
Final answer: -0.15 nm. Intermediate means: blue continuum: 10.7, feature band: 11.9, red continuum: 11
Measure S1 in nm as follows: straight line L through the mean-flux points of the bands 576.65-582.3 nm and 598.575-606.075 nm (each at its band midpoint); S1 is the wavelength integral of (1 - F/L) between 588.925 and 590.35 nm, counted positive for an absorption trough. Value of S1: -0.06 nm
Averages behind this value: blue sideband 10.1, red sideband 11.3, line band 11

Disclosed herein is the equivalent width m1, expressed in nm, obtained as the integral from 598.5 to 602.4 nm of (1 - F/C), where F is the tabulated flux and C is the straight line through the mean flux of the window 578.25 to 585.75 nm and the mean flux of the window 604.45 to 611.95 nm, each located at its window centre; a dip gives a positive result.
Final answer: -0.16 nm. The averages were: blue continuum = 10.6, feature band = 11.5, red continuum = 11.3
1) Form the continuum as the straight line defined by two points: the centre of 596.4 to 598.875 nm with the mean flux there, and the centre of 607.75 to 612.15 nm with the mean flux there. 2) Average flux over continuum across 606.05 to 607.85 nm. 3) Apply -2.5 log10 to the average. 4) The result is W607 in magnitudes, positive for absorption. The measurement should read 0.06 mag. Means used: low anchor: 11.4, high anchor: 11.6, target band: 10.9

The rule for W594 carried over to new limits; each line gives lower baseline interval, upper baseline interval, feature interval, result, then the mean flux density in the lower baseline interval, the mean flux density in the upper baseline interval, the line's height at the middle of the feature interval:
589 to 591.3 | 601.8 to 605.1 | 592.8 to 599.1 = -0.293 nm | 10.8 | 11.2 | 11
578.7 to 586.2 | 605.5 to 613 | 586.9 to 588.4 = -0.093 nm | 10.6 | 11.4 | 10.8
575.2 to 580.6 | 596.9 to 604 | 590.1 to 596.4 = -0.145 nm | 10.2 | 11.4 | 11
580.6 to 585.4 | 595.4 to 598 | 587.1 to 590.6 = 0.039 nm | 11.1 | 11.4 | 11.2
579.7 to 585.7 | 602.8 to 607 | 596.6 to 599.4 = -0.219 nm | 10.6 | 10.9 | 10.8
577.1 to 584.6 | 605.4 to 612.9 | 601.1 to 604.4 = -0.107 nm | 10.4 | 11.4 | 11.1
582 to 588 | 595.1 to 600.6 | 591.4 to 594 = -0.091 nm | 11.4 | 11.3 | 11.3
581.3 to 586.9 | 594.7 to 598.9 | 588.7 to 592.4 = 0.080 nm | 11.2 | 11.2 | 11.2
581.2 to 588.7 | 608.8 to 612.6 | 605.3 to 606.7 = 0.083 nm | 11.2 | 11.6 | 11.5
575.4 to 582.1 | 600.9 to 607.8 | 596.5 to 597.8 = -0.078 nm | 10.1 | 11.2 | 10.9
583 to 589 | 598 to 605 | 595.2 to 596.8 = 0.024 nm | 11.4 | 11.4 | 11.4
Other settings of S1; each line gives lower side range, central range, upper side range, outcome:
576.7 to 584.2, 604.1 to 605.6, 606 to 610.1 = 0.048 nm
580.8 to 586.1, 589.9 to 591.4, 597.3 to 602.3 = 0.065 nm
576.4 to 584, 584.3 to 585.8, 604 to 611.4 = -0.313 nm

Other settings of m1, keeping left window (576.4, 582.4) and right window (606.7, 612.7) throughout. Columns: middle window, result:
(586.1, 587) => -0.06 nm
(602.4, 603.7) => -0.03 nm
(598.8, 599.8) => -0.12 nm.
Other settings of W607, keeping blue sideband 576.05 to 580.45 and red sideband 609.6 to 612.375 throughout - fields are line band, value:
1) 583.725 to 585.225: -0.14 mag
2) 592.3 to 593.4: -0.10 mag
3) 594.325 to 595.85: 0.04 mag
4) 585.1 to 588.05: -0.09 mag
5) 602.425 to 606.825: 0.05 mag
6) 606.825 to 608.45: 0.05 mag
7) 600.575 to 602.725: -0.05 mag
